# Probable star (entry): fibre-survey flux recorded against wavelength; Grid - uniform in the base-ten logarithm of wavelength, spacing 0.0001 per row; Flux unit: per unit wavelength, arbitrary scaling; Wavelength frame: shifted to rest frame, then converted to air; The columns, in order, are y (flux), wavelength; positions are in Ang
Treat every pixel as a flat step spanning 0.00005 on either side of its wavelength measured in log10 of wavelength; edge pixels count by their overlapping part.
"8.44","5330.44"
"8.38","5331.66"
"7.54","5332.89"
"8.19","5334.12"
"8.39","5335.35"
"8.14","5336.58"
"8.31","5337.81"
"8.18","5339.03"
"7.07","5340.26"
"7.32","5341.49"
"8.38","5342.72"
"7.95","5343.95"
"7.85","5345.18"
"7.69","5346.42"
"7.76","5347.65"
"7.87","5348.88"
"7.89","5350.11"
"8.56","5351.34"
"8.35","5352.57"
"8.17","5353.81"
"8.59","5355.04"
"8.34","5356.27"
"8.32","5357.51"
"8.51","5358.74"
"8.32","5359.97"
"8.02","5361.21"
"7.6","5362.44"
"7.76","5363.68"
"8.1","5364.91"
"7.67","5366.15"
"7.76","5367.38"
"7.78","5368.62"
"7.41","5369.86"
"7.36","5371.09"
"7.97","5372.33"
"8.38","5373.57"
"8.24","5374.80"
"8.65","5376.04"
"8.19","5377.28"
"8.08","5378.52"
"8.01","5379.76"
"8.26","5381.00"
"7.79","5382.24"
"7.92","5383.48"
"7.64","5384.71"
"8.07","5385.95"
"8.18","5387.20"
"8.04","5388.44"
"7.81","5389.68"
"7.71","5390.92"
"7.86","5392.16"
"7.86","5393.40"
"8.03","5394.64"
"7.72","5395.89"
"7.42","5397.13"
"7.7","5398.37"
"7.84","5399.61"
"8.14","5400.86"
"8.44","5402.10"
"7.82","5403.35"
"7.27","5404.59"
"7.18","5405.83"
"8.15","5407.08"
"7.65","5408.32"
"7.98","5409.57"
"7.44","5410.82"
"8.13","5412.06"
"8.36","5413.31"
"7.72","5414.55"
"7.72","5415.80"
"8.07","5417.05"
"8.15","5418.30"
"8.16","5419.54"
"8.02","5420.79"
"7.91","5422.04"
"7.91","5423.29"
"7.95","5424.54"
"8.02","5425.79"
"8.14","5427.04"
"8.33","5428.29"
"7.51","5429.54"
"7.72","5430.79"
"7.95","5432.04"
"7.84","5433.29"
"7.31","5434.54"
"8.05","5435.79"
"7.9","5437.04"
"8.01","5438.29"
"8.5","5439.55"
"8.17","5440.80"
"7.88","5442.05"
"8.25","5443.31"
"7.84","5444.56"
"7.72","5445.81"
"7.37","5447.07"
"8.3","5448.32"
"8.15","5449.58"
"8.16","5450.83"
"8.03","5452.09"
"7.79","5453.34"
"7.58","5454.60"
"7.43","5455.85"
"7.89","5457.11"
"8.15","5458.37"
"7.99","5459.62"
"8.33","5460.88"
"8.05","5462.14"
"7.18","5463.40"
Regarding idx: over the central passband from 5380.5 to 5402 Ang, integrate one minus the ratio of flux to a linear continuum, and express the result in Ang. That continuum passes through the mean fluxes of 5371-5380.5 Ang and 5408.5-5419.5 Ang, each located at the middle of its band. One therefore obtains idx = 0.5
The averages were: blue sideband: 8.15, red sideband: 7.95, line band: 7.89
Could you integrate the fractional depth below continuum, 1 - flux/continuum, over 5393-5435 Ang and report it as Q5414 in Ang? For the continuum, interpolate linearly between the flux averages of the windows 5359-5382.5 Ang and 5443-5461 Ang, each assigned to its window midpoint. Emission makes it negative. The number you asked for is 0.38 Ang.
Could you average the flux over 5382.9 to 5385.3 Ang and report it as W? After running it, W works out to 7.81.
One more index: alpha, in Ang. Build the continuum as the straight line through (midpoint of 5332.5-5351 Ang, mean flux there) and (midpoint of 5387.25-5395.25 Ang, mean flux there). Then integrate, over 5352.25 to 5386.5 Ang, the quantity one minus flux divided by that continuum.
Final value -0.6 Ang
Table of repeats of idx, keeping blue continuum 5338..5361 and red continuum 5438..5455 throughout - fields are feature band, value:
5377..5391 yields 0.1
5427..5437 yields 0.2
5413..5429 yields 0.0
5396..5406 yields 0.3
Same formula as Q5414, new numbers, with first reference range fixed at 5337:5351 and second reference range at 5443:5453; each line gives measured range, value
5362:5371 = 0.2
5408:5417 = 0.1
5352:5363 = -0.5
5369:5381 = -0.2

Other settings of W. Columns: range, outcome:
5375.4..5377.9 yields 8.4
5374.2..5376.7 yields 8.43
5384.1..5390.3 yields 7.94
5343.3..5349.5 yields 7.82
